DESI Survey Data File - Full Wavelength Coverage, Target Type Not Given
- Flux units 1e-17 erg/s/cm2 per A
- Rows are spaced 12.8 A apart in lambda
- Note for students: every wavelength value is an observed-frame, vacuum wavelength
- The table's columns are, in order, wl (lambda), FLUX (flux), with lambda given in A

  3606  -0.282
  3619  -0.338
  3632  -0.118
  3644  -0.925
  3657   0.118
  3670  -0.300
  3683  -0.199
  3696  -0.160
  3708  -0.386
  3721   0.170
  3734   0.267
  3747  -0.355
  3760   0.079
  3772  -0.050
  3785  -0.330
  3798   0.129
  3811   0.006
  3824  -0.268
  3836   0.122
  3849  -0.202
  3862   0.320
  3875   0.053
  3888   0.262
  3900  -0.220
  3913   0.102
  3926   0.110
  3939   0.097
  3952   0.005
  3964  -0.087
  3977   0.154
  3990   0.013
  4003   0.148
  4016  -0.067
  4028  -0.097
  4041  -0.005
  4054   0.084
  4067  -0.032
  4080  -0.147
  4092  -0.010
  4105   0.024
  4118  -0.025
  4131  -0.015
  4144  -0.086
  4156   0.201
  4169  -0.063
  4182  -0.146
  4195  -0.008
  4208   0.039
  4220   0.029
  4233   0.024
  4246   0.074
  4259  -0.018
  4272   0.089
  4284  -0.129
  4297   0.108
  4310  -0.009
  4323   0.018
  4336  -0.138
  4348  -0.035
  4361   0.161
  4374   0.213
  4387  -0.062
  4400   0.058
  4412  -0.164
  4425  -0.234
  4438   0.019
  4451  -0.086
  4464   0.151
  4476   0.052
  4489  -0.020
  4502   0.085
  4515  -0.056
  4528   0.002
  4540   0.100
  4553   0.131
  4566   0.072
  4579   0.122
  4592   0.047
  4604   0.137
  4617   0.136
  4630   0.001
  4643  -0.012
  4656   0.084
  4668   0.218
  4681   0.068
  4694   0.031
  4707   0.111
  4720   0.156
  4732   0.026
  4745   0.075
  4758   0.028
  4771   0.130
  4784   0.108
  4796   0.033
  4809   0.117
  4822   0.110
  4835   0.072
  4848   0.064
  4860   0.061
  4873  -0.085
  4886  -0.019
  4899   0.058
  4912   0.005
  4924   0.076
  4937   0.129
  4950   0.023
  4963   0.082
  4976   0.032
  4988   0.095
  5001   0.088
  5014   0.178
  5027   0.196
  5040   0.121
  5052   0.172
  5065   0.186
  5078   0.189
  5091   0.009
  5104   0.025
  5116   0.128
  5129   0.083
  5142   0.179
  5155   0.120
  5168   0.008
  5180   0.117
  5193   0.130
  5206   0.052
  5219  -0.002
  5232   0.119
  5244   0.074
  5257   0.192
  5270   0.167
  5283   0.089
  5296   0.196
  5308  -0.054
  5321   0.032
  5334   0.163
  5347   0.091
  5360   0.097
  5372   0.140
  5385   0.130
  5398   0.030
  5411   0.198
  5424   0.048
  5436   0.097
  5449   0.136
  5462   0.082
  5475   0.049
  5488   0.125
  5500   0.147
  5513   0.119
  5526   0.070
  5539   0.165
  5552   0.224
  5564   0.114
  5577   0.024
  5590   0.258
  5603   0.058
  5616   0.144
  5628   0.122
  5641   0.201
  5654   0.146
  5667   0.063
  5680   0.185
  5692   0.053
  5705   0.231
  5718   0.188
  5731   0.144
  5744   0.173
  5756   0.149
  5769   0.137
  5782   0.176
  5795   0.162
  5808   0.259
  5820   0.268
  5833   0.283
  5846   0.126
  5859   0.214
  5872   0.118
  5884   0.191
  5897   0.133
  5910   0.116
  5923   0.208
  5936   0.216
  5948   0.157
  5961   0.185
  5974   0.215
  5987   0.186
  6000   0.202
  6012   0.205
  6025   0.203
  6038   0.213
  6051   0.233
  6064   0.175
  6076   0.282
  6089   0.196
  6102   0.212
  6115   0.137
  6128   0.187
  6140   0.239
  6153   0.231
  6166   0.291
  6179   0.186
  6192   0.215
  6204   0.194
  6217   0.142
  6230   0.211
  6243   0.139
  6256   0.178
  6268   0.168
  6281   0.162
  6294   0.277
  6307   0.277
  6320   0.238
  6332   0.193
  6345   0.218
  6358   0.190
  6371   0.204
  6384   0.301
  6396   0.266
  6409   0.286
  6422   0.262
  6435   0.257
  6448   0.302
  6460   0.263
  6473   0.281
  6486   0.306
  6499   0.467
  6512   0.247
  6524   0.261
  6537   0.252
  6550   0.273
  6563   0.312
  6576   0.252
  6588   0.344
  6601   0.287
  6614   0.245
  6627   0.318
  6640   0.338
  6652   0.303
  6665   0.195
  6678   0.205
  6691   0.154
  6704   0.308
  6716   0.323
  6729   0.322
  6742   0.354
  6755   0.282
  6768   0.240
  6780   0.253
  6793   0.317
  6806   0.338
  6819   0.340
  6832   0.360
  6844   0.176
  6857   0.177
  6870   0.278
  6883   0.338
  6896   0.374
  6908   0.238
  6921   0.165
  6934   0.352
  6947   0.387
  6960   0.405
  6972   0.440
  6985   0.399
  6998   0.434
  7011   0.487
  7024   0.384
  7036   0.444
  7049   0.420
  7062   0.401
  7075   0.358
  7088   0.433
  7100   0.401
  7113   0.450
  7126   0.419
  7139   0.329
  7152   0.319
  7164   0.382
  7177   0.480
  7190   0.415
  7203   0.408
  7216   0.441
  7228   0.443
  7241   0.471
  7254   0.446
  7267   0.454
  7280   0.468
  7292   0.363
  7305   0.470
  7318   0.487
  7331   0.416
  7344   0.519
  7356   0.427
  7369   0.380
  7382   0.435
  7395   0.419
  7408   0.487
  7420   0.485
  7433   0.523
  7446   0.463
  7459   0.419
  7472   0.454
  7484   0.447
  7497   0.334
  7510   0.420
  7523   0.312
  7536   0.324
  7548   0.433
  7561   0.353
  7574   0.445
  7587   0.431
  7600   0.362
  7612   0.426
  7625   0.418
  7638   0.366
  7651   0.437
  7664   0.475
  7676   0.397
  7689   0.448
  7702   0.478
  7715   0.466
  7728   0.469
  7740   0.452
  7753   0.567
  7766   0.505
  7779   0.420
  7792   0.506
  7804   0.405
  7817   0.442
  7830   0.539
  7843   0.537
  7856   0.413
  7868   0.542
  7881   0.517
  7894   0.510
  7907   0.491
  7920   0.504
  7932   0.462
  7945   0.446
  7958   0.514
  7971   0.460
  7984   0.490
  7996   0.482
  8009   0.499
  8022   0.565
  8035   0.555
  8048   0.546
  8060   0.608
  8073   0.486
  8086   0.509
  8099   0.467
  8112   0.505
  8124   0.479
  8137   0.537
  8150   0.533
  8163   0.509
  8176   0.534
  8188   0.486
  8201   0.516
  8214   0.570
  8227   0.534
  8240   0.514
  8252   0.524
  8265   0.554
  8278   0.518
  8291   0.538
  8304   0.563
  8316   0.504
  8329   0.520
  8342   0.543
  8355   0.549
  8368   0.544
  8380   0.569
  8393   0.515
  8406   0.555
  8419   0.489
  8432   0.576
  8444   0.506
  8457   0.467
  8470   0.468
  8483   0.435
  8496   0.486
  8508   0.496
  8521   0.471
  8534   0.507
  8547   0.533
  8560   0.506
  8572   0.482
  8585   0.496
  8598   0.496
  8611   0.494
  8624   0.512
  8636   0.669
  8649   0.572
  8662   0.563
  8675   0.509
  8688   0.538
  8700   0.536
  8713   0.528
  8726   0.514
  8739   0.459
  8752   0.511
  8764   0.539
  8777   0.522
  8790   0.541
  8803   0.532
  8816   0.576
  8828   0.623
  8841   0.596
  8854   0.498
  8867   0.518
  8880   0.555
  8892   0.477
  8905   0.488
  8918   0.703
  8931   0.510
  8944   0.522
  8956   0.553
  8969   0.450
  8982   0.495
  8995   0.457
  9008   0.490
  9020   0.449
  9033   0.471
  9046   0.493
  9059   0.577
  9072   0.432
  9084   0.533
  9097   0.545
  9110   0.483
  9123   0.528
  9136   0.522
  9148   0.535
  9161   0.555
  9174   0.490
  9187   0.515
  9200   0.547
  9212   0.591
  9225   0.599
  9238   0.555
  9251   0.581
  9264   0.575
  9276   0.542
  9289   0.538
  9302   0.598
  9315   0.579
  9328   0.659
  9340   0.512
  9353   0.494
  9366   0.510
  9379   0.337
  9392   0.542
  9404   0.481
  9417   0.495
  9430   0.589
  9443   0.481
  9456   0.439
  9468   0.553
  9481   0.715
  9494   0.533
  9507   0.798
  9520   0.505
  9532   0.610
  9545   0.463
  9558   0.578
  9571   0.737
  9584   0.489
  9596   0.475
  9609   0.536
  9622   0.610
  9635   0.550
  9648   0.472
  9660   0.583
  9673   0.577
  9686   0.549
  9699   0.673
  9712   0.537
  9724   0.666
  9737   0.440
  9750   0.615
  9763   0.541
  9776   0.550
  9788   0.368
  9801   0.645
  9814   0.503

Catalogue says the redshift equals 0.742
